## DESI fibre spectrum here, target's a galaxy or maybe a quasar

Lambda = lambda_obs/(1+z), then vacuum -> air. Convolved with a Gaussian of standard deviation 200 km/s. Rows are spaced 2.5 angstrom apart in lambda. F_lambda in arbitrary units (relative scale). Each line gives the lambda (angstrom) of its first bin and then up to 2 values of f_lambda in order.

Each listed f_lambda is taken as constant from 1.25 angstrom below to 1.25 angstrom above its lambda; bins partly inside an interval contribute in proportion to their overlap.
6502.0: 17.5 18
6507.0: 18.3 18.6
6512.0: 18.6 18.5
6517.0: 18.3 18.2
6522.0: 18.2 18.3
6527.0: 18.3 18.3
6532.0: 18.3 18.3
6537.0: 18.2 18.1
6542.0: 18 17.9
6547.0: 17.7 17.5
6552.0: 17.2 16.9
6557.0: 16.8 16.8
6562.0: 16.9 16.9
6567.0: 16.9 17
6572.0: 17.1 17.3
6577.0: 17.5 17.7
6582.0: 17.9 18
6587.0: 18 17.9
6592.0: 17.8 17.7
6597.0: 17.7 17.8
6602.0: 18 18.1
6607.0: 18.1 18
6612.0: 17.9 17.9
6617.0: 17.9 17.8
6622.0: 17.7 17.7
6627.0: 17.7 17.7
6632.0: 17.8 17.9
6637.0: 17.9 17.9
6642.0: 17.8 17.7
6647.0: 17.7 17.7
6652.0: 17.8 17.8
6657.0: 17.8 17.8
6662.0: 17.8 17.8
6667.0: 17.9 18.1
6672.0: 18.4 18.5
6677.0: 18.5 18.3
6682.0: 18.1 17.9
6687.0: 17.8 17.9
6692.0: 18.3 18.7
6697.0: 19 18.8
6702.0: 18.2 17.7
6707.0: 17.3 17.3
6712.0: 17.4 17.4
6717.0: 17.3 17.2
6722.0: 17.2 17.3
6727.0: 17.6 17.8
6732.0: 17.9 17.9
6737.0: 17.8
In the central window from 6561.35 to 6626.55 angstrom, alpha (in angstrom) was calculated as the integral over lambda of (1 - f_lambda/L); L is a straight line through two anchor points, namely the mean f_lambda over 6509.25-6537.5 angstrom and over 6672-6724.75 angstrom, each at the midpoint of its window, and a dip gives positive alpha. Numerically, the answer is 1.8 angstrom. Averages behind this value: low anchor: 18.3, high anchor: 17.9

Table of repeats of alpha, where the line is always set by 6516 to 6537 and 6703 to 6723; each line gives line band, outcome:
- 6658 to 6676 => -0.5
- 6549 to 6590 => 1.7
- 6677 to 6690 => -0.4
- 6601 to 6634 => -0.1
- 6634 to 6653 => -0.1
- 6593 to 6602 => 0.1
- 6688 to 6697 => -0.5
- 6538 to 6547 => 0.1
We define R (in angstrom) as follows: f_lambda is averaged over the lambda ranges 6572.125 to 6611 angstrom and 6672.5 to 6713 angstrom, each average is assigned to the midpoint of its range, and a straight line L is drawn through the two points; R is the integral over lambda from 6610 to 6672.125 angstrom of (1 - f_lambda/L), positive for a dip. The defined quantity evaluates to 0.46 angstrom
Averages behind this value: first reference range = 17.8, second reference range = 18.1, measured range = 17.8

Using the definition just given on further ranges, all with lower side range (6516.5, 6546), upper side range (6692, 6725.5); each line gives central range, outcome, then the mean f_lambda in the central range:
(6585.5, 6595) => 0.1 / 17.9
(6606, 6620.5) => 0.1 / 17.9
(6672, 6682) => -0.3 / 18.4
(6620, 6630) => 0.1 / 17.7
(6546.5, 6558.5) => 0.6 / 17.2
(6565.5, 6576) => 0.6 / 17.1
